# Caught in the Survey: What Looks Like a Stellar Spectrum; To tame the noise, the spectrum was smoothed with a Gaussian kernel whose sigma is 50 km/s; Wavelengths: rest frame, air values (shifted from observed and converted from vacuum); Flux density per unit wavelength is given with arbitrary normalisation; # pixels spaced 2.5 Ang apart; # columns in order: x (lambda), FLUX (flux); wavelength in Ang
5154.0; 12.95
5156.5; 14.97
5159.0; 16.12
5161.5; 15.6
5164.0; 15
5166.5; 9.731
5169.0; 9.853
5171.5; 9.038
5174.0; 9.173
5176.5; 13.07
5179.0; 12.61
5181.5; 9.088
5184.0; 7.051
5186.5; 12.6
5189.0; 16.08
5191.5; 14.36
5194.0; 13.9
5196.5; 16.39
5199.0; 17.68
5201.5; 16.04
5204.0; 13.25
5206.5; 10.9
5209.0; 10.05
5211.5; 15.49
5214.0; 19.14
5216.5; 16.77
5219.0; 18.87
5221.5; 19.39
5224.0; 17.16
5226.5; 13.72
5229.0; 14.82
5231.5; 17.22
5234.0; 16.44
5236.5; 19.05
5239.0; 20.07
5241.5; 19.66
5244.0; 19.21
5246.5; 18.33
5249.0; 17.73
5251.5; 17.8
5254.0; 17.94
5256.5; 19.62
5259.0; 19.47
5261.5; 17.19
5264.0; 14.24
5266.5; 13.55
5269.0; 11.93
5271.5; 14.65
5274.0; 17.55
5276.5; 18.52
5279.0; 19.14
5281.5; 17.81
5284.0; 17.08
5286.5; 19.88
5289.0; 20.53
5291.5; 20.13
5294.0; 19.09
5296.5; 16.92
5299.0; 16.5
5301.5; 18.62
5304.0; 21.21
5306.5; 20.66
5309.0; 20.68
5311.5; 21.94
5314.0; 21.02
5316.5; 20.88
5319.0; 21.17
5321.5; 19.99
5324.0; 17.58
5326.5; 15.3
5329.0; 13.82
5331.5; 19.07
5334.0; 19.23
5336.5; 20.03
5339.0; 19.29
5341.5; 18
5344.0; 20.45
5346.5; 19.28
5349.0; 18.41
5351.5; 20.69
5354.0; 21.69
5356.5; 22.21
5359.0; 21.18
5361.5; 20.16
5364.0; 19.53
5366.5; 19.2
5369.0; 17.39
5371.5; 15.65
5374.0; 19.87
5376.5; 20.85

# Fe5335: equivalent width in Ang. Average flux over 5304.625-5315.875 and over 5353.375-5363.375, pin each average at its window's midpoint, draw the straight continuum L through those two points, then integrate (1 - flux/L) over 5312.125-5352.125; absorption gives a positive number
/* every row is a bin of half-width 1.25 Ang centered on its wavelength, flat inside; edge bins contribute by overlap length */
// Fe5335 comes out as 4.0 Ang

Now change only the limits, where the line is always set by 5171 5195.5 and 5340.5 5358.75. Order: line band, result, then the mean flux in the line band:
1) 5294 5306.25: -0.6 Ang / 18.6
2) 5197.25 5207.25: -1.6 Ang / 14.7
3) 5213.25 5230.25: -4.1 Ang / 17.1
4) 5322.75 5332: 1.4 Ang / 16.2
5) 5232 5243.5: -3.3 Ang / 18.7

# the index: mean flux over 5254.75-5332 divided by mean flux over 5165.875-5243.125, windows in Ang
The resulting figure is 1.25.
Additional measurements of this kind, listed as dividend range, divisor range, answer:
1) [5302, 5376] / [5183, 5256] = 1.21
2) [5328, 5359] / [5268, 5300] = 1.10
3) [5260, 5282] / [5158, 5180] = 1.32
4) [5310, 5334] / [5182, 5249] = 1.20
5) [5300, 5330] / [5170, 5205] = 1.51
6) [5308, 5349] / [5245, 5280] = 1.13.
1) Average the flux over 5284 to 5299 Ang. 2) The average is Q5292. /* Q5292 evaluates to 18.9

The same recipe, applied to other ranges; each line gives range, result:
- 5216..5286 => 17.4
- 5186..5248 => 16.3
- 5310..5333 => 19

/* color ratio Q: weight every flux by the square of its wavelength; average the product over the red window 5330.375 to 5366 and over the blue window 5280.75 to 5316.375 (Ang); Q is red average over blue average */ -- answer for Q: 1.0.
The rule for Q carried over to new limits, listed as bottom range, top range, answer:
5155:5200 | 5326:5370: 1.59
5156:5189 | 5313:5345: 1.68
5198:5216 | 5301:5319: 1.47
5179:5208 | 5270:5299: 1.41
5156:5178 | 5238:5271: 1.44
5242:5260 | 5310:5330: 1.05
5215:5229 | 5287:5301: 1.13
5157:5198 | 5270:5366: 1.61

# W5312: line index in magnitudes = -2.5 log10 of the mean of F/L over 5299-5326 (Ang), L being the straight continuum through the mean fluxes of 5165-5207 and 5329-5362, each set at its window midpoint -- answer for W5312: -0.10 mag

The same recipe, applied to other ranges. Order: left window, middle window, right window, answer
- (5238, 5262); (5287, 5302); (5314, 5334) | -0.01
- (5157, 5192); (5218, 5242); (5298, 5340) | -0.18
